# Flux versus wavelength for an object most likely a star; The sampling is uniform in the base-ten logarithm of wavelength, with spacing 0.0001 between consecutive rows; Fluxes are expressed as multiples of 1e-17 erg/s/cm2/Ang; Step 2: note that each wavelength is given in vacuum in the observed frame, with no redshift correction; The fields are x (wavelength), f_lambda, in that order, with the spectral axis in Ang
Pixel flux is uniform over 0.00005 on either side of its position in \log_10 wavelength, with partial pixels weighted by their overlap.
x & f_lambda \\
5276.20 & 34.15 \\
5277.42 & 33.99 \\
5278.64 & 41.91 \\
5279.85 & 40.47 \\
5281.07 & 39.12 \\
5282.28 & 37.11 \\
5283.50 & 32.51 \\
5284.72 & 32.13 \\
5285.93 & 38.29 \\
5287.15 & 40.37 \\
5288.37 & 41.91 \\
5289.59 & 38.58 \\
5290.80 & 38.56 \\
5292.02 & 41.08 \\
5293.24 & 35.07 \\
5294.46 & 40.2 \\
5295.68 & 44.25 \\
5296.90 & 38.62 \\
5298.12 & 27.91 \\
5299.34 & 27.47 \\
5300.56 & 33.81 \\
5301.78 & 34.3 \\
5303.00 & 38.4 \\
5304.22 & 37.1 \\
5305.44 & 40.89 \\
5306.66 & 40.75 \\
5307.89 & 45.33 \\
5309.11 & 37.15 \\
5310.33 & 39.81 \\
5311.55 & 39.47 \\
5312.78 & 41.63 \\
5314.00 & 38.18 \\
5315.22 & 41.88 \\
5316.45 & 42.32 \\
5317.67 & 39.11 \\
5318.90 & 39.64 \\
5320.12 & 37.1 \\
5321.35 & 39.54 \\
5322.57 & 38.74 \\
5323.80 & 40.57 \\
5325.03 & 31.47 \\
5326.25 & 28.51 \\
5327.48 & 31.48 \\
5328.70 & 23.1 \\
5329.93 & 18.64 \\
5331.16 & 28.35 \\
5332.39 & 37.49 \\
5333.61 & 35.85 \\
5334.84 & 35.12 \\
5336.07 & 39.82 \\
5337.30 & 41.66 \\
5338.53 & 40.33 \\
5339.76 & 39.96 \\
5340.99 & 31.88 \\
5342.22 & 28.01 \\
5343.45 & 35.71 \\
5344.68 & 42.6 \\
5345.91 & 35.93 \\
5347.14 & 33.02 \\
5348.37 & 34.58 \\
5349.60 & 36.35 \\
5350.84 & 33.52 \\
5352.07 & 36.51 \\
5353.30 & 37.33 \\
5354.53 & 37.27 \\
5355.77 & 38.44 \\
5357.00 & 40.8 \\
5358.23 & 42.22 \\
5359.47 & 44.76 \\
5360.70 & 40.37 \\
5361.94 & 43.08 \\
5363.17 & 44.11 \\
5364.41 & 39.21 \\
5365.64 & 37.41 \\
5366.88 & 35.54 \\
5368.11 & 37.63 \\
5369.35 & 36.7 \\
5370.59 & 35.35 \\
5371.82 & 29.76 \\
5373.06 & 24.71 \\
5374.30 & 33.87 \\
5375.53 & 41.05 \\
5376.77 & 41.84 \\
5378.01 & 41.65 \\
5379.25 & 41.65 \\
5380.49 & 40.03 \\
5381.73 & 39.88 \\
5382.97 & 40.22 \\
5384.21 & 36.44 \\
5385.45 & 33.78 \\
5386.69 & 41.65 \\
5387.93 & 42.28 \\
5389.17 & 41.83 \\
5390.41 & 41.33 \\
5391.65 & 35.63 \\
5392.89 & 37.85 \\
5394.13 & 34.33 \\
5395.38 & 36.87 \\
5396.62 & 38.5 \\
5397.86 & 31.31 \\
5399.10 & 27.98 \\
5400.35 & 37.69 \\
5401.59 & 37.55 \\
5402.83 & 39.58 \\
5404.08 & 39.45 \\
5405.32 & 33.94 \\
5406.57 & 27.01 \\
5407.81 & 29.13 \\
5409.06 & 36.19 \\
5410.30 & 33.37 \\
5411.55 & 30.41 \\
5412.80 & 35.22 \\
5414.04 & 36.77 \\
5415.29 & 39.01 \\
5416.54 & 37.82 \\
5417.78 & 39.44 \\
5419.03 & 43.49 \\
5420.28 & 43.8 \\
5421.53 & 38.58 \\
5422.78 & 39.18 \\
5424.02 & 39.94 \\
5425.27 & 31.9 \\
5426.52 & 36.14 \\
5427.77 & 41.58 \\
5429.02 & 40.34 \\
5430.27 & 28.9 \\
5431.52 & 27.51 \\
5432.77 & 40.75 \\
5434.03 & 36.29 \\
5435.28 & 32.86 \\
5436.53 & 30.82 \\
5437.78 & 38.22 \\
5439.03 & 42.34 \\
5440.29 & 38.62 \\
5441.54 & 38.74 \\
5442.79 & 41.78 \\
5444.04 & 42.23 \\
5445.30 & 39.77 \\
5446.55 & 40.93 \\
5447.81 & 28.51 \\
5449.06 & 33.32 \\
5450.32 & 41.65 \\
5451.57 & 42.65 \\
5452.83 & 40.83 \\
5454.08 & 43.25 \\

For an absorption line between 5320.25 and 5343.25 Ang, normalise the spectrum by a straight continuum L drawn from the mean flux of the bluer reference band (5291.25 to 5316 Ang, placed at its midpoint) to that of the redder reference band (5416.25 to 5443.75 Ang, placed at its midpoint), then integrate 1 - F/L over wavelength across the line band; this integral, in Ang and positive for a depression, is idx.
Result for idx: 2.5 Ang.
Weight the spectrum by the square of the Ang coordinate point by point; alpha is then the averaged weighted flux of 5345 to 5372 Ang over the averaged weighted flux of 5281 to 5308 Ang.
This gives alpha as 1.04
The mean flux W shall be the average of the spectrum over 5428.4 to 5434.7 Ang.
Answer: 34.7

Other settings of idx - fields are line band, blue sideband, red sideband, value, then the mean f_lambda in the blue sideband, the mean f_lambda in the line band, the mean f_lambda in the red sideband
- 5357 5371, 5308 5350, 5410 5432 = -1.3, 36.1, 39.8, 37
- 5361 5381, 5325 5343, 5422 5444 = -2.0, 32.9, 37.7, 37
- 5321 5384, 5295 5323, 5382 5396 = 3.1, 38.4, 36.5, 38.4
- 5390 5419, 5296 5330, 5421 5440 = 0.6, 36.5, 35.6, 36.4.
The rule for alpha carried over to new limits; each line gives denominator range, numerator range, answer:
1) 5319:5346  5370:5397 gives 1.11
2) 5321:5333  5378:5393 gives 1.28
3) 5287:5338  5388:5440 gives 1.03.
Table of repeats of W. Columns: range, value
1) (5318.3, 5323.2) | 38.8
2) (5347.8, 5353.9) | 35.7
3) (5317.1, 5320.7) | 38.6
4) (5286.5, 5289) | 41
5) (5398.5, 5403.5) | 35.7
